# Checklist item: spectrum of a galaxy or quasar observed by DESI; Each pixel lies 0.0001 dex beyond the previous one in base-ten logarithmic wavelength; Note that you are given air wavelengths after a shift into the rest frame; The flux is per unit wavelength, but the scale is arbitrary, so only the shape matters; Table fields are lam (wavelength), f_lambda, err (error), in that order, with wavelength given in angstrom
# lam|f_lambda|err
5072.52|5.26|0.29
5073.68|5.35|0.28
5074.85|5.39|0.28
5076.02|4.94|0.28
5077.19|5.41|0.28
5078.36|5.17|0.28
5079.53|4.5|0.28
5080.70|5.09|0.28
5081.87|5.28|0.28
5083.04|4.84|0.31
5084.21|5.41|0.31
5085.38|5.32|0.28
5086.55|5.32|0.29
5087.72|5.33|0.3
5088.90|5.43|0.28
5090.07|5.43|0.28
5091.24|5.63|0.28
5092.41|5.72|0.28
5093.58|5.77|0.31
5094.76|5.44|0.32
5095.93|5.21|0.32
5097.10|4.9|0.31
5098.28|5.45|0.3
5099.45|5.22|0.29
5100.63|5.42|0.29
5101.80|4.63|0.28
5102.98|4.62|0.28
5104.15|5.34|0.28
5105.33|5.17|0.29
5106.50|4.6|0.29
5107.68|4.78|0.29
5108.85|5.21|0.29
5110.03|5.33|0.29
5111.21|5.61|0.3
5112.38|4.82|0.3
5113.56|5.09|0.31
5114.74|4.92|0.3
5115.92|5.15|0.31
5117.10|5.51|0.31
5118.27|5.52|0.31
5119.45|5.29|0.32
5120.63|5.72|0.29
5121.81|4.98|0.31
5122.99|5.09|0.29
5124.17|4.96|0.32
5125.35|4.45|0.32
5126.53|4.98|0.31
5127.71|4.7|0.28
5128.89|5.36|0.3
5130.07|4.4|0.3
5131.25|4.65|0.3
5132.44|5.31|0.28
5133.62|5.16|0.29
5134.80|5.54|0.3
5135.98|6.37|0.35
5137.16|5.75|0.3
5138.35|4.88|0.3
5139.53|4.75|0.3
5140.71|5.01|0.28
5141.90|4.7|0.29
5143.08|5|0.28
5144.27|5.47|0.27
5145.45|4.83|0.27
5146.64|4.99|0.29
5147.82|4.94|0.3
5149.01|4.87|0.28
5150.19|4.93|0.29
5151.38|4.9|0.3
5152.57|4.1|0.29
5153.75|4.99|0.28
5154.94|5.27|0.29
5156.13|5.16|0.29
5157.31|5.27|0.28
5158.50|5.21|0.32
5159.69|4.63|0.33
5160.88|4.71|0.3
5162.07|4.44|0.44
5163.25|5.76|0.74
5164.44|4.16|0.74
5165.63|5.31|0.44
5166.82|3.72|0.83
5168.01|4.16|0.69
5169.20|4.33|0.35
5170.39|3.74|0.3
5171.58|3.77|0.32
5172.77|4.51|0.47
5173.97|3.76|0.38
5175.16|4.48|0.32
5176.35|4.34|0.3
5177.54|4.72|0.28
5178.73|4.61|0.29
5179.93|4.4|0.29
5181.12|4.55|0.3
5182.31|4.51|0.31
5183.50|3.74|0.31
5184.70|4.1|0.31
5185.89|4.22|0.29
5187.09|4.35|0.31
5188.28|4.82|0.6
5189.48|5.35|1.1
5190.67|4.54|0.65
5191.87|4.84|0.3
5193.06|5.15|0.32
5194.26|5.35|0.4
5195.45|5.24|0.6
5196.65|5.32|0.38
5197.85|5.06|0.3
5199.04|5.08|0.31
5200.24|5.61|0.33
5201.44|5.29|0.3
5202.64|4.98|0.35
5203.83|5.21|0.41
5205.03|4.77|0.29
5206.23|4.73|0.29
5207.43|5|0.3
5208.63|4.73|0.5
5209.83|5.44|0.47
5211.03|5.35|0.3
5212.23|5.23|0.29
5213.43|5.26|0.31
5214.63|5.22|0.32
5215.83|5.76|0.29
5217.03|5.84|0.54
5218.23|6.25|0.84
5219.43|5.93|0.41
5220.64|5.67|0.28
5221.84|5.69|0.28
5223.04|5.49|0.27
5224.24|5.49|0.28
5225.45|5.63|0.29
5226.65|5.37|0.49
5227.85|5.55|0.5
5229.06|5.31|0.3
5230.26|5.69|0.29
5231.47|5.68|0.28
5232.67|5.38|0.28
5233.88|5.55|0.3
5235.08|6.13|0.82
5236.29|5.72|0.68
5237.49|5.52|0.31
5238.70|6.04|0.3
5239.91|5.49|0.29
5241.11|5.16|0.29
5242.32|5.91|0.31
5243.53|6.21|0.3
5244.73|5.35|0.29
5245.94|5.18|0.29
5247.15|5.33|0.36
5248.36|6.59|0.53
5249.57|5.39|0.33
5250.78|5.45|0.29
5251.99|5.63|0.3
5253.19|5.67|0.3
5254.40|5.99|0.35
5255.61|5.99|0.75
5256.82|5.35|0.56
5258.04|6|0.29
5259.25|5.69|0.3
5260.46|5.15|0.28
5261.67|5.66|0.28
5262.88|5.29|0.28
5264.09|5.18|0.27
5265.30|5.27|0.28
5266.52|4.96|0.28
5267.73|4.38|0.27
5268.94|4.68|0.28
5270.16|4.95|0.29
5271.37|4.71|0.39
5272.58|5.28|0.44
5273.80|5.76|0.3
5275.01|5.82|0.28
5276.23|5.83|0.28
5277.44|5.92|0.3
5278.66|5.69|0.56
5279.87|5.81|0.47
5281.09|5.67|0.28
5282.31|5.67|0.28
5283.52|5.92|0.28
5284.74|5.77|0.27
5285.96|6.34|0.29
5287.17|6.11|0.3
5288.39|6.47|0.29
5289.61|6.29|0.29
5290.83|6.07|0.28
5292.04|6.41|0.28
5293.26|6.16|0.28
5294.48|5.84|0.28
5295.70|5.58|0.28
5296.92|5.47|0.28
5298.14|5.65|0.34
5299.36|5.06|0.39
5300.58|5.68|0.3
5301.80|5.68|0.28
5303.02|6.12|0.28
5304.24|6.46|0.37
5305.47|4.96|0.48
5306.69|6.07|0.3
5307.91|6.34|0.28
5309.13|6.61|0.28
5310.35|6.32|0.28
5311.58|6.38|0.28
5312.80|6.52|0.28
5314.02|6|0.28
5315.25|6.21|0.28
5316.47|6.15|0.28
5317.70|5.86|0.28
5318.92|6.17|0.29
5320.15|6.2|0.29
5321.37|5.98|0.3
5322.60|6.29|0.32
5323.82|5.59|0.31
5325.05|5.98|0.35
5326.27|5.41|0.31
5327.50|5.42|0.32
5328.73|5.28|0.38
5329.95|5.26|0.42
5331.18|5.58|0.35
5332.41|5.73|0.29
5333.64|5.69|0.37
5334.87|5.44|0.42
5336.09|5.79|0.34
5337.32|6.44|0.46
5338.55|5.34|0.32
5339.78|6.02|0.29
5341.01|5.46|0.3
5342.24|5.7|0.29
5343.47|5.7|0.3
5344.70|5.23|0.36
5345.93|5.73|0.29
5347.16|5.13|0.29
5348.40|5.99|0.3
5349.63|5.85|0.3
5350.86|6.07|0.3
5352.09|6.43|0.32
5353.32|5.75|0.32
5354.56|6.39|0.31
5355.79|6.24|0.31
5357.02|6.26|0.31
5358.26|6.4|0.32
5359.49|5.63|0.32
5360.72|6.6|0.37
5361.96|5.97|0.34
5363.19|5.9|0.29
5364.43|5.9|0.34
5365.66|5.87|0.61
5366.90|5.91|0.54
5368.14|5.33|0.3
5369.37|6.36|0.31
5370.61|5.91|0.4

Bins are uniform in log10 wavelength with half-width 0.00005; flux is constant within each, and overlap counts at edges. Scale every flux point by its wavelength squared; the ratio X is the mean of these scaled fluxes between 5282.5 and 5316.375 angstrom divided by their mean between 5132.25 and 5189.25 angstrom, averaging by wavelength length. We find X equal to 1.3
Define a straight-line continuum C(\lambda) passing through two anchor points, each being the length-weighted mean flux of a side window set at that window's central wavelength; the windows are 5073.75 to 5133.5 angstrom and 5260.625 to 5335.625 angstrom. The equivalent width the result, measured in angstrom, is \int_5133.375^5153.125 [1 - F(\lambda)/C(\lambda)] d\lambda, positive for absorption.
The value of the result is 0.8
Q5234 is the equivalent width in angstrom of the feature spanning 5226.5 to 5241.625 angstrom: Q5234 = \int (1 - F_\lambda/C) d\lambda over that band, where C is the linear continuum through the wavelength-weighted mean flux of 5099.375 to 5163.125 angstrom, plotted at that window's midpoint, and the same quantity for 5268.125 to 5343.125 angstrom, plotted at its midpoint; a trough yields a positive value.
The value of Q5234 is -0.25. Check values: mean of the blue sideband 5.05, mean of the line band 5.59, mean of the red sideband 5.82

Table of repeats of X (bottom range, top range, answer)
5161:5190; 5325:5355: 1.38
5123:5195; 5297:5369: 1.32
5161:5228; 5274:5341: 1.25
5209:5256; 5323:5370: 1.08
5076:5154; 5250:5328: 1.20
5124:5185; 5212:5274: 1.20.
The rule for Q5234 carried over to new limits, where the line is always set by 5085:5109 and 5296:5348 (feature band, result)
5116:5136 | 0.6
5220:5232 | 0.0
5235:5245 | -0.2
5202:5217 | 1.0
